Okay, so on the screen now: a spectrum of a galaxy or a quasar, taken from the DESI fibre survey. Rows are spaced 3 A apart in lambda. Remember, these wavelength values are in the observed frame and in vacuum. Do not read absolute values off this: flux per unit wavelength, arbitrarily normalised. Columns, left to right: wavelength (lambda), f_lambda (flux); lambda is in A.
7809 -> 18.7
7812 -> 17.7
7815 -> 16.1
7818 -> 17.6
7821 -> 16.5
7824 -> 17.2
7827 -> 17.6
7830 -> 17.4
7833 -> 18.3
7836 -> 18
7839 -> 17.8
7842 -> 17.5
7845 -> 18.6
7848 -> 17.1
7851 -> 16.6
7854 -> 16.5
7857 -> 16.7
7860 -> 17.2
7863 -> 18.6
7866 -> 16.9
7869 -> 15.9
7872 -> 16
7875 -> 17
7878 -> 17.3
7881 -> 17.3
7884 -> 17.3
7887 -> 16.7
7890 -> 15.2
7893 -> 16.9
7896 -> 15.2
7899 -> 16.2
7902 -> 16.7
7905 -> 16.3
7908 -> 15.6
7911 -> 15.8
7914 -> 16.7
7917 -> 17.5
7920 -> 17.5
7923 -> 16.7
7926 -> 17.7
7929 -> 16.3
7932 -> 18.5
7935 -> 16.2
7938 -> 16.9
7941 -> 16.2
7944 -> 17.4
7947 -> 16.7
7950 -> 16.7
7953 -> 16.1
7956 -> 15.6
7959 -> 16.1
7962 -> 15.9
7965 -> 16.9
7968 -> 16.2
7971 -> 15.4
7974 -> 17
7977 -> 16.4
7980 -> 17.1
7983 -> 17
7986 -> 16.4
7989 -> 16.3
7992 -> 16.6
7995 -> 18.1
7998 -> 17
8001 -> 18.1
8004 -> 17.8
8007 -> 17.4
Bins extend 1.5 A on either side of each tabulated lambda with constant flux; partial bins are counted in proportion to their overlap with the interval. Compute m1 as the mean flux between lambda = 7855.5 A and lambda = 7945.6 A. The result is 16.7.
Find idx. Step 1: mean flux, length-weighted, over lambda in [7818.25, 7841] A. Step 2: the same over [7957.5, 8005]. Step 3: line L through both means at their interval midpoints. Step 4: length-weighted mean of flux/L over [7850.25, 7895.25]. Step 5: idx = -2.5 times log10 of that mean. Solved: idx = 0.03 mag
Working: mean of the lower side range 17.5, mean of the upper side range 16.8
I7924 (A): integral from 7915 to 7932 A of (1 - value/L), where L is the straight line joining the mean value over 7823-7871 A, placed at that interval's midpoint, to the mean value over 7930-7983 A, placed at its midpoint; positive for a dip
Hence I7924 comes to -0.5 A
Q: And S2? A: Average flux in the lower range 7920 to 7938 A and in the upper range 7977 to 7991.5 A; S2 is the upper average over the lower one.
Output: 0.97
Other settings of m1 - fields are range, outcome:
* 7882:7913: 16.2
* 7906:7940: 16.8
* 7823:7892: 17.2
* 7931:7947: 17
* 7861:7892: 16.8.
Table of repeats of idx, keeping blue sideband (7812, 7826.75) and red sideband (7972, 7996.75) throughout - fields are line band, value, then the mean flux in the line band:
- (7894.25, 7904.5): 0.055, 16.1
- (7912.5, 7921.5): -0.021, 17.2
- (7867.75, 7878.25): 0.031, 16.5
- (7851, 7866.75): -0.011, 17.1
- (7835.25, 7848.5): -0.054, 17.8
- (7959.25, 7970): 0.039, 16.3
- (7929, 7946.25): -0.005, 17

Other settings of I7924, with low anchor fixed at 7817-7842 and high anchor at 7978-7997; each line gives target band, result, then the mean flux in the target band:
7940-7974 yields 1.4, 16.3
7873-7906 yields 1.4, 16.6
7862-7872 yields 0.3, 16.9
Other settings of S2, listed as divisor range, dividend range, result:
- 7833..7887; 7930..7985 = 0.96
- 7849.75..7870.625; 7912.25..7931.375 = 1.01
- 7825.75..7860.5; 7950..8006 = 0.96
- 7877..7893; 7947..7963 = 0.96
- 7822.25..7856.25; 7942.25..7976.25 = 0.94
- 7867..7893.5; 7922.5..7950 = 1.02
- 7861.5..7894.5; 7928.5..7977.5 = 0.98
